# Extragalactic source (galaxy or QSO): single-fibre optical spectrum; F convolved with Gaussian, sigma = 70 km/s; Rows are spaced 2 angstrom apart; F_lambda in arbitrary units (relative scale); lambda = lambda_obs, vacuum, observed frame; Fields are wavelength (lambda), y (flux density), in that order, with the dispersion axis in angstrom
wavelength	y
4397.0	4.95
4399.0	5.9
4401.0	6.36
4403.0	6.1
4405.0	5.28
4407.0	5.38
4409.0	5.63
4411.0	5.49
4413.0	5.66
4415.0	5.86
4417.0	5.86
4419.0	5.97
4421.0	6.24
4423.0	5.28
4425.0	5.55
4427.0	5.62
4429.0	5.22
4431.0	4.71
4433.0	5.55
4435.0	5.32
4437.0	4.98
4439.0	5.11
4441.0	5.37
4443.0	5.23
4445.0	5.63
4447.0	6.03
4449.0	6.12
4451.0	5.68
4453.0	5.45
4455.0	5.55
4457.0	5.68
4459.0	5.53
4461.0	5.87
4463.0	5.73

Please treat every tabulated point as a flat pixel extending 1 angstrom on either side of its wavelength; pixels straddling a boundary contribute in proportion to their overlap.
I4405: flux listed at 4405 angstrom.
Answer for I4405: 5.28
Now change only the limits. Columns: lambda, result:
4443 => 5.23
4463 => 5.73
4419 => 5.97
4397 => 4.95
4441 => 5.37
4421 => 6.24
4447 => 6.03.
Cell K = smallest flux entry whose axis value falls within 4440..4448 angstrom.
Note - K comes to 5.23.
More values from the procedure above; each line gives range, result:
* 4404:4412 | 5.28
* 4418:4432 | 4.71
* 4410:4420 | 5.49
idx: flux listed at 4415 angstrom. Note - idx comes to 5.86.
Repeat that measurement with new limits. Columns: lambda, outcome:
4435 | 5.32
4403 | 6.1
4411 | 5.49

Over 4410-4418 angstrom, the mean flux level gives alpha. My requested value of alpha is 5.72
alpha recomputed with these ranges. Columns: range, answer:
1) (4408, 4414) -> 5.59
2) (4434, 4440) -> 5.14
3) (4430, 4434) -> 5.13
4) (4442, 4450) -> 5.75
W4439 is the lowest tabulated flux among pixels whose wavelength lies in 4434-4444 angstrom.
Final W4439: 4.98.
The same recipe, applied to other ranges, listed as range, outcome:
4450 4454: 5.45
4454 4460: 5.53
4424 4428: 5.55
